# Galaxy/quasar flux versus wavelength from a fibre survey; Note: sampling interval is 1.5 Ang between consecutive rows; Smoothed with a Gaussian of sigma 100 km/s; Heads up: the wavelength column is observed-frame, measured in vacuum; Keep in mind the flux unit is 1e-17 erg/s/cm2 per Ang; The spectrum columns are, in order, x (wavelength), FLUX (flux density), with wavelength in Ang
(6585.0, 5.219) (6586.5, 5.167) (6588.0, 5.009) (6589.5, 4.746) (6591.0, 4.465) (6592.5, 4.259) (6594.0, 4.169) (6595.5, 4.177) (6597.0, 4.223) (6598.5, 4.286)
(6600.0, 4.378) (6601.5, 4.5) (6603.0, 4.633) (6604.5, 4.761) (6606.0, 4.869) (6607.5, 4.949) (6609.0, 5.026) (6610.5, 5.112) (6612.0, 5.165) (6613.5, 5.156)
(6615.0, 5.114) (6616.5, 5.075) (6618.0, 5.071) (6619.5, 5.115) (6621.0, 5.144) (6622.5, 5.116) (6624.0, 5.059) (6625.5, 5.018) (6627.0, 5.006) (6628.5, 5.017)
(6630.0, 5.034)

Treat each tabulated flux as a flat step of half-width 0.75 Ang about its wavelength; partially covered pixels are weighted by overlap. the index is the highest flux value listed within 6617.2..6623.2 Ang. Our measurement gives 5.144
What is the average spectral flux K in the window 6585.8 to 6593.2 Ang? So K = 4.73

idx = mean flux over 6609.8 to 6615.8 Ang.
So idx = 5.14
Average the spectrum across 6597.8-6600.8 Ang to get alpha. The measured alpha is 4.34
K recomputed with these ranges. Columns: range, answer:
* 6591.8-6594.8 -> 4.21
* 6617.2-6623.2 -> 5.11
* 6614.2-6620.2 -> 5.09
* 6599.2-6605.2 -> 4.56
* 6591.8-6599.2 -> 4.22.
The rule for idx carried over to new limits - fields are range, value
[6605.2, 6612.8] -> 5.02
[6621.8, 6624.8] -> 5.09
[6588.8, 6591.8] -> 4.6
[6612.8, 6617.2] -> 5.11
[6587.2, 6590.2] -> 4.88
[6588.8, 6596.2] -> 4.36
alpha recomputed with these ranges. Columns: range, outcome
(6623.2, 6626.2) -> 5.04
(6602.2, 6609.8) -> 4.85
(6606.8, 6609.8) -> 4.99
